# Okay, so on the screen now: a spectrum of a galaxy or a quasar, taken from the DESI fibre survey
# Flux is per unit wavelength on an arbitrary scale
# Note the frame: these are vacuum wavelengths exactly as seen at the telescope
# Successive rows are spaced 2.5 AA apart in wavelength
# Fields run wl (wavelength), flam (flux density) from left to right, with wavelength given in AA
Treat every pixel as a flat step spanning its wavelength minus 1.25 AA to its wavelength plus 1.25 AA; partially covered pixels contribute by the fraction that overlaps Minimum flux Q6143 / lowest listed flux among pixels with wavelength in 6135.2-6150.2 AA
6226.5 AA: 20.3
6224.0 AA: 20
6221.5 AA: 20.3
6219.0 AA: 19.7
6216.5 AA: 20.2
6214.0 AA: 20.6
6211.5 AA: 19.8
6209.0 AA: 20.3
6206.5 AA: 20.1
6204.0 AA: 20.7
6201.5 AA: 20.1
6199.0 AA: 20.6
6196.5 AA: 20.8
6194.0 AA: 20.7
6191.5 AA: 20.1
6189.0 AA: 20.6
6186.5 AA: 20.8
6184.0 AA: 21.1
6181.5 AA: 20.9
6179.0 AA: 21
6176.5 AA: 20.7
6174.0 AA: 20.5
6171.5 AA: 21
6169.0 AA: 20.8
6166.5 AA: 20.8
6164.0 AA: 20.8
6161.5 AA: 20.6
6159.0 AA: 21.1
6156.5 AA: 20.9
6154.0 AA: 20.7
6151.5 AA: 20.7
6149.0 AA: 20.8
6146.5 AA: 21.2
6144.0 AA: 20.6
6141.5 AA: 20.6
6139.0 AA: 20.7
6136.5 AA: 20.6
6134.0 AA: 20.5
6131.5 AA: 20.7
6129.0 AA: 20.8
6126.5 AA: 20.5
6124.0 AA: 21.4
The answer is 20.6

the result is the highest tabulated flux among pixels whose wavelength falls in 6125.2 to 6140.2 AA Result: 20.8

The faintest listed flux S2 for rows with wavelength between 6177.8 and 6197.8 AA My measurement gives 20.1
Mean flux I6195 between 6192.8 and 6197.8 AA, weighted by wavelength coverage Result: 20.7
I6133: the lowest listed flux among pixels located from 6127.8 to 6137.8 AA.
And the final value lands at 20.5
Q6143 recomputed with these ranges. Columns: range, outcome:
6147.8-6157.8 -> 20.7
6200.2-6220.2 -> 19.7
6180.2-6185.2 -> 20.9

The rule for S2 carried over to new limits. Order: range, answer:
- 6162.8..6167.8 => 20.8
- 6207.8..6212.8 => 19.8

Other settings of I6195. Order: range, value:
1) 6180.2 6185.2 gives 21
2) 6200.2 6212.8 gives 20.2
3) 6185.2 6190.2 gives 20.7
